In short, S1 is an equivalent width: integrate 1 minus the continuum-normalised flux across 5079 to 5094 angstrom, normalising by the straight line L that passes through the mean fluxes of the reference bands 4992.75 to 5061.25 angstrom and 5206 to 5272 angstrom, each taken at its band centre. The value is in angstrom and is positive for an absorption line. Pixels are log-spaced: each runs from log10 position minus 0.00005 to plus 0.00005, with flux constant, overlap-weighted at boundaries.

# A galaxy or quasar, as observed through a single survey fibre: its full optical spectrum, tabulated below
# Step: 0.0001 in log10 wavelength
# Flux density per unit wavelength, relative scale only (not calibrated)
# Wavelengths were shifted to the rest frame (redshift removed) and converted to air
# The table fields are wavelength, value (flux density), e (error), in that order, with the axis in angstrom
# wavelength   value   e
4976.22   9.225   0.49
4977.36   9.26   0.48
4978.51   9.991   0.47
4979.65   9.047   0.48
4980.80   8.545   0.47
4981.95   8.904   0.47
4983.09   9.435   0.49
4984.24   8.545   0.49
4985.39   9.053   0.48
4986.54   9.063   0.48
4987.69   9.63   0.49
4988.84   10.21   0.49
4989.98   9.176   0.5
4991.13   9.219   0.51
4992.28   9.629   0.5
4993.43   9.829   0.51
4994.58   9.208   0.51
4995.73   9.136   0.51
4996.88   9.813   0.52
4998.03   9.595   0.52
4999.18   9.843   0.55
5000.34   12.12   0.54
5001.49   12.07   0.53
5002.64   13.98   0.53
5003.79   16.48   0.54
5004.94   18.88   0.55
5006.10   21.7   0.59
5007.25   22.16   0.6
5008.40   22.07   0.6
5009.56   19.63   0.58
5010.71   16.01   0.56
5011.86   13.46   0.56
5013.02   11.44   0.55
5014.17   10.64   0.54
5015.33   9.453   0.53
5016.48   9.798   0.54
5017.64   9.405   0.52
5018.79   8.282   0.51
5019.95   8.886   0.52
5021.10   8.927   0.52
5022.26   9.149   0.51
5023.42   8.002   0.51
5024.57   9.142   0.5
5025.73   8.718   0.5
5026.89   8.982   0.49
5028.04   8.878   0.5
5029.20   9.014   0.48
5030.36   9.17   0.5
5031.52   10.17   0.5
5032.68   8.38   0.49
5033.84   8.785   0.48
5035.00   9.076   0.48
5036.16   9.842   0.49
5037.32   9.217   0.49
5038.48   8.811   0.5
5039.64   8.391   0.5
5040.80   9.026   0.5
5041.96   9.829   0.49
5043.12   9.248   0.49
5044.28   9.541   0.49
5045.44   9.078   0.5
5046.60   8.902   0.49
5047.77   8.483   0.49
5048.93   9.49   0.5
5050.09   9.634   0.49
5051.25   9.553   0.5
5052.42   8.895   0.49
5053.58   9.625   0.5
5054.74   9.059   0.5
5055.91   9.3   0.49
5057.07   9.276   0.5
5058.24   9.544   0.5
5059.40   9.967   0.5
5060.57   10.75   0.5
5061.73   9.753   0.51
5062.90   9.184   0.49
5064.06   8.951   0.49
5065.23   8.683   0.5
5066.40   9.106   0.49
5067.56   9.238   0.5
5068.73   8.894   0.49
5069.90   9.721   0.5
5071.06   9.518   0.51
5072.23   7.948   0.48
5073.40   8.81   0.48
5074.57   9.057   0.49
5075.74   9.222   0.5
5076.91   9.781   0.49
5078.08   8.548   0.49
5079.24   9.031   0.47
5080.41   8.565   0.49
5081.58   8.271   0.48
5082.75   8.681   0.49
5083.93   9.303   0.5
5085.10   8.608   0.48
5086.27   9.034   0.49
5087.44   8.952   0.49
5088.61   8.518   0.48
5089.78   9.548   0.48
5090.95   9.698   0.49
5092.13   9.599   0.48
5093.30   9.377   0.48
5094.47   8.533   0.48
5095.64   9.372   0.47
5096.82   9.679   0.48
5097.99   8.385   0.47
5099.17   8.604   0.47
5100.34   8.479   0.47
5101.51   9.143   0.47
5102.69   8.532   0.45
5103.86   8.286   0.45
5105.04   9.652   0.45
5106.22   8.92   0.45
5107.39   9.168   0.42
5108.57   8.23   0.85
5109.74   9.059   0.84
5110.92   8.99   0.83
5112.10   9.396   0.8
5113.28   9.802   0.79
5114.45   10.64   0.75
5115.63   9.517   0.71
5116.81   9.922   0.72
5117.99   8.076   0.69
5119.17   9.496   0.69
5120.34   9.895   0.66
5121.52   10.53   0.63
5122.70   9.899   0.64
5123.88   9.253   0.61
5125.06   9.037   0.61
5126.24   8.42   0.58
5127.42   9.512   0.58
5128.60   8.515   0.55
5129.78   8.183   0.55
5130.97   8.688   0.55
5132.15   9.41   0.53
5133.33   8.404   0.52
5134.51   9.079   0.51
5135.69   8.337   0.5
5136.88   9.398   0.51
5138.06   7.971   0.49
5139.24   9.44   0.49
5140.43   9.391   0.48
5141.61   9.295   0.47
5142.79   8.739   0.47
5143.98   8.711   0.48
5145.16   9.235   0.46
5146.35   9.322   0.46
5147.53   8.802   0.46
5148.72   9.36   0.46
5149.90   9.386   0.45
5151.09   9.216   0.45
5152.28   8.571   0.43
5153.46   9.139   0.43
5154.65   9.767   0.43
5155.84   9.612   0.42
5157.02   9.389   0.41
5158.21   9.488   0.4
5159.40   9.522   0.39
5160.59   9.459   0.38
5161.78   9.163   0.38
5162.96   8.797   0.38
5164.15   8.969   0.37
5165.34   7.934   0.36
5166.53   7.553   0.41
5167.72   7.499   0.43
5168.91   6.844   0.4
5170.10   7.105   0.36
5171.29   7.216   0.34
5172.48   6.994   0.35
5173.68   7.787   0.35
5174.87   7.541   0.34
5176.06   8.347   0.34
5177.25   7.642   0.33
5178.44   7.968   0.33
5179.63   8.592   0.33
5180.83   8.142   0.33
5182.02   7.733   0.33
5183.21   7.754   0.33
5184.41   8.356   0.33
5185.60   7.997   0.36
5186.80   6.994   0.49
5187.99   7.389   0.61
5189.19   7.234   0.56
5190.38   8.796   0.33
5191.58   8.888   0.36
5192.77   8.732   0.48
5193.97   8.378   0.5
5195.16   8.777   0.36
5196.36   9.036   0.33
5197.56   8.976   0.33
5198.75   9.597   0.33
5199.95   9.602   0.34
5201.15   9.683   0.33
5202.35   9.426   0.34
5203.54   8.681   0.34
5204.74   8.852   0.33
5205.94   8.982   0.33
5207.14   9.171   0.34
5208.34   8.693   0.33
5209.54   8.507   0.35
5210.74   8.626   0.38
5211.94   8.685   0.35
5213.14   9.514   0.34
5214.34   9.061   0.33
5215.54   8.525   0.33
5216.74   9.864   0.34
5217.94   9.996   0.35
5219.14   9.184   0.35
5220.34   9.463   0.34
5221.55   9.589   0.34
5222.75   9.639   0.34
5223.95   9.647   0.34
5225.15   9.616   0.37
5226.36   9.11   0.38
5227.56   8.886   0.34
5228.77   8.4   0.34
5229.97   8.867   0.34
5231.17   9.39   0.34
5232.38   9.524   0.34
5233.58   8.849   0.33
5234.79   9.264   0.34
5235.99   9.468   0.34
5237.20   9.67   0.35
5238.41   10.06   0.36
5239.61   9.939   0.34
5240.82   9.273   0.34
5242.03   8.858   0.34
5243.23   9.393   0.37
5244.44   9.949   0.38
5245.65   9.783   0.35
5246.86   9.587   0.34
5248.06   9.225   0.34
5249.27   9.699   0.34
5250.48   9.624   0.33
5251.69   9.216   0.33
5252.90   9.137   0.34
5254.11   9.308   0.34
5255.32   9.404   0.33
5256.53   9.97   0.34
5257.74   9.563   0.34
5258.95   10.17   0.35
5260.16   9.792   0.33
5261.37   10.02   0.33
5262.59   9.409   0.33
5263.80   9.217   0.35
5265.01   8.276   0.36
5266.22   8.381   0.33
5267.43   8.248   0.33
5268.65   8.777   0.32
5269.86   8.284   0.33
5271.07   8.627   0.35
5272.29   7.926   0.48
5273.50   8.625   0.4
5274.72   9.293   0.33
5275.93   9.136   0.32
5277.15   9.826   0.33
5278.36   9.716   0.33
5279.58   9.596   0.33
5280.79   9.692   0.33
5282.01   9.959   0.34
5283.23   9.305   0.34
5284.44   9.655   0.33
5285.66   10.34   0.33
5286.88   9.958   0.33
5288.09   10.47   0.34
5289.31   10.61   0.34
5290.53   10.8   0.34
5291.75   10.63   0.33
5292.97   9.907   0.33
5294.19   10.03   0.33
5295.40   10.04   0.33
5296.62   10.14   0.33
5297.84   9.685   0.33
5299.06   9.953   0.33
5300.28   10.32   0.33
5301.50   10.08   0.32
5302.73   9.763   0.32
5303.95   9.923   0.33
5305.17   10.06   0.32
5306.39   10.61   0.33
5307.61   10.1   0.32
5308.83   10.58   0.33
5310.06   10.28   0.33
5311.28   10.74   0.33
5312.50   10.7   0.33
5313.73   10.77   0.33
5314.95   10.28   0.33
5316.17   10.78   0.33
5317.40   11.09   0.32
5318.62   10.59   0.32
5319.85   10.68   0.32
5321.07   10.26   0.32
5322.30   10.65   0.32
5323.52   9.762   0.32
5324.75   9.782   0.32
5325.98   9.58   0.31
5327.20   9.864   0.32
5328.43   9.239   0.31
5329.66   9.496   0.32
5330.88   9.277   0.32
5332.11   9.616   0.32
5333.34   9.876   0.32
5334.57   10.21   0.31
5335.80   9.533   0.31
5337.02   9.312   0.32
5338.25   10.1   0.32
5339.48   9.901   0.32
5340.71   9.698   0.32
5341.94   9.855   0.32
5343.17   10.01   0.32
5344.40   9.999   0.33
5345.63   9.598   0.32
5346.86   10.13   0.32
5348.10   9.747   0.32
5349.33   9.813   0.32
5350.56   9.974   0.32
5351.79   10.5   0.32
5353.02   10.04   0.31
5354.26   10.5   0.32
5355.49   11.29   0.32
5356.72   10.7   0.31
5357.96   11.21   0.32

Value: 1.93 angstrom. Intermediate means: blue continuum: 10.8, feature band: 9.01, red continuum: 9.26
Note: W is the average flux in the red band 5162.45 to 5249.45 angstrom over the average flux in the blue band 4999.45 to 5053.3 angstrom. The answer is 0.79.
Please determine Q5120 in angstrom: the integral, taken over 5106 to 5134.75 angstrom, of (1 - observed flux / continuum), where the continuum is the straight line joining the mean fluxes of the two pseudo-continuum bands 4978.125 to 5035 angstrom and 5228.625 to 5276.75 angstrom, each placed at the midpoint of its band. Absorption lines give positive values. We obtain 2.8 angstrom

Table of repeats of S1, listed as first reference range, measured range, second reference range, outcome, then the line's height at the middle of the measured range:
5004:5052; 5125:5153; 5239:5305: 3.7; 10.3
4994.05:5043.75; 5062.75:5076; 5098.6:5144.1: 1.5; 10.2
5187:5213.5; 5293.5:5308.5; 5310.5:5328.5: 0.1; 10.1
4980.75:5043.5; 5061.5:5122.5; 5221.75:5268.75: 7.2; 10.3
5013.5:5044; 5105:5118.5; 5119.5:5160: -0.2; 9.14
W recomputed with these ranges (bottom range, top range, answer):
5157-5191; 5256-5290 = 1.17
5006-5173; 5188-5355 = 1.01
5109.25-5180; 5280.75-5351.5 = 1.14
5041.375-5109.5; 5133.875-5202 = 0.94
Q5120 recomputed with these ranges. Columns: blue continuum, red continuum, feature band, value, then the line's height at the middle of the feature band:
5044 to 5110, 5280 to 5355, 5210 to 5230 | 1.0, 9.68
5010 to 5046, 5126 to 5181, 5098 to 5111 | 0.3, 9.02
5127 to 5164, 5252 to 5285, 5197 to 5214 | 0.1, 9.15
